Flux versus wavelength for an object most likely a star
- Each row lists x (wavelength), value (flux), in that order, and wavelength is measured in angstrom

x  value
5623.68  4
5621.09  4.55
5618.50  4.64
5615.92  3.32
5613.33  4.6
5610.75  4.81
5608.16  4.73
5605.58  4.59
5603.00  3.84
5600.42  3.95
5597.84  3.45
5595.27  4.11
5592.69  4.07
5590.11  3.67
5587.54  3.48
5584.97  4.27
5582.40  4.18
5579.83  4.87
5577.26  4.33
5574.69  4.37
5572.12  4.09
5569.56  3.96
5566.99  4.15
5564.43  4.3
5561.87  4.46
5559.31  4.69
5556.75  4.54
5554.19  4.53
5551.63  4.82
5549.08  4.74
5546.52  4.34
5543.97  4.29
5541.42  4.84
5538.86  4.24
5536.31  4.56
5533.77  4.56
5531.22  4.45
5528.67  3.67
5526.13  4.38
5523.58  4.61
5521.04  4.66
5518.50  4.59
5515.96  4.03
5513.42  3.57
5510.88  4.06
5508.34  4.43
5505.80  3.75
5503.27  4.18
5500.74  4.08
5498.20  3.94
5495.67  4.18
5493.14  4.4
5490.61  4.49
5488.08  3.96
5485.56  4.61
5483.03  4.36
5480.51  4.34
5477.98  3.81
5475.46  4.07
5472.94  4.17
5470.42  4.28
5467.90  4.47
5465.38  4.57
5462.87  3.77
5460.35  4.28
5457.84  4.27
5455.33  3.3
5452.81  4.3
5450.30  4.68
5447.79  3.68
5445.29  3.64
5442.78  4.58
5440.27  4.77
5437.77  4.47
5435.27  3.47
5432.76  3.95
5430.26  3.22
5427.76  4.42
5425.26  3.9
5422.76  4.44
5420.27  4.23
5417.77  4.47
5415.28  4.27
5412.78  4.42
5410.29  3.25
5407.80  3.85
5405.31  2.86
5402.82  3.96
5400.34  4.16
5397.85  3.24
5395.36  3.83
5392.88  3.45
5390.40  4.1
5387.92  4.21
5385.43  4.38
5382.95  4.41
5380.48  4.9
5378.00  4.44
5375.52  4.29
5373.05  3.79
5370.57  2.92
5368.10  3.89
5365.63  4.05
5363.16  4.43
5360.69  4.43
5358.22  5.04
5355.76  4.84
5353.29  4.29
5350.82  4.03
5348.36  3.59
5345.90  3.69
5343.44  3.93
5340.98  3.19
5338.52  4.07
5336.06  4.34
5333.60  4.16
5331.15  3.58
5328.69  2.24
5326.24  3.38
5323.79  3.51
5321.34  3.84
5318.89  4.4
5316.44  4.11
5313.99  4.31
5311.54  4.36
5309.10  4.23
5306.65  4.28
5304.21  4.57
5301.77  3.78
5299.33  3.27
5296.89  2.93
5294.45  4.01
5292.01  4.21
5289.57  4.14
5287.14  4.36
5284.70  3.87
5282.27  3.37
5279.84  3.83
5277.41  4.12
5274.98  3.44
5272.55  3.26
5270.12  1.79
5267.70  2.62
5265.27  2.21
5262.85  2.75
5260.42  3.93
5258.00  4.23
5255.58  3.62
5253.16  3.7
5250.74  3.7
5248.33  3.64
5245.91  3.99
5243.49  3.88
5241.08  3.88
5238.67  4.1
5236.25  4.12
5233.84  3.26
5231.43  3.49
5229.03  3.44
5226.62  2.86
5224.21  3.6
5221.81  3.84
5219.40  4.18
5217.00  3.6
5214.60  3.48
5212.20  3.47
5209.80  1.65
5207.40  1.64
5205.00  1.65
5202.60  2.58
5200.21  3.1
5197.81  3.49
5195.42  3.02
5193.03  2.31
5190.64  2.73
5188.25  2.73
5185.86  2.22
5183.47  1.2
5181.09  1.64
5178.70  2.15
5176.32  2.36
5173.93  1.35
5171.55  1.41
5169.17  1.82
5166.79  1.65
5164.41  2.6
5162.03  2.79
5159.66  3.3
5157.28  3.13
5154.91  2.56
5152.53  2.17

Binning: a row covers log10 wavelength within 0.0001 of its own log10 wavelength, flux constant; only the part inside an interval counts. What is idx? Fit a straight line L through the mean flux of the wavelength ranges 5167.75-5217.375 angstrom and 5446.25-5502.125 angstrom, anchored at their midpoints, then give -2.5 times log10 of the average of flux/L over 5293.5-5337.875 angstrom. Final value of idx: -0.22 mag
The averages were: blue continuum 2.34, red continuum 4.18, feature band 3.85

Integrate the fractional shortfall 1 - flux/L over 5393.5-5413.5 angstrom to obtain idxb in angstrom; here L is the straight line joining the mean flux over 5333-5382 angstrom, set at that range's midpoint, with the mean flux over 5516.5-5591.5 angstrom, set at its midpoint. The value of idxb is 2.4 angstrom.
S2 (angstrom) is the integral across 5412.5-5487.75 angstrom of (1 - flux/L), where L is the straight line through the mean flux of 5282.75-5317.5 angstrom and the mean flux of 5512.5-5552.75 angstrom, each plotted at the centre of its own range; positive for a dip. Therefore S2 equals 1.7 angstrom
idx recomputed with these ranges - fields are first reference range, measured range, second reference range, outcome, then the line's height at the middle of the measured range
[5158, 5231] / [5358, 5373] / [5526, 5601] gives -0.192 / 3.38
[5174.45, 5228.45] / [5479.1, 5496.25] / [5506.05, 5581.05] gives -0.060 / 4.1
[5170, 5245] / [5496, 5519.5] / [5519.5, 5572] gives 0.049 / 4.26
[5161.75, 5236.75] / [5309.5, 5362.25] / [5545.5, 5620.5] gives -0.224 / 3.23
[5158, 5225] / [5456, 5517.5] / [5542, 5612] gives -0.077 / 3.88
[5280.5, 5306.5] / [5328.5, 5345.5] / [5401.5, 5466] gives 0.054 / 3.92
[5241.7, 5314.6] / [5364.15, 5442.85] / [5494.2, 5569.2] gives -0.003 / 4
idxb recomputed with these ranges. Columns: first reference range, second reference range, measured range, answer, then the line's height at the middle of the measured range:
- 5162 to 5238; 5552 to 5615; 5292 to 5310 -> -4.58 angstrom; 3.09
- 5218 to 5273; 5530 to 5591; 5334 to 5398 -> -4.37 angstrom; 3.82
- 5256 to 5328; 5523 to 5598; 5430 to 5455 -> -0.29 angstrom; 4.03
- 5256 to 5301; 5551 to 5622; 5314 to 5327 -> -1.21 angstrom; 3.58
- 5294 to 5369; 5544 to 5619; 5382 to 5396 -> -0.12 angstrom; 4.03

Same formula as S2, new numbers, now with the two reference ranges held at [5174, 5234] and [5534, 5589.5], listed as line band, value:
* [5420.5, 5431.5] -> -0.8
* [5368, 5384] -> -2.6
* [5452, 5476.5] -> -1.3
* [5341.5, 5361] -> -4.3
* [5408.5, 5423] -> -1.7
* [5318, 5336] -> -1.7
